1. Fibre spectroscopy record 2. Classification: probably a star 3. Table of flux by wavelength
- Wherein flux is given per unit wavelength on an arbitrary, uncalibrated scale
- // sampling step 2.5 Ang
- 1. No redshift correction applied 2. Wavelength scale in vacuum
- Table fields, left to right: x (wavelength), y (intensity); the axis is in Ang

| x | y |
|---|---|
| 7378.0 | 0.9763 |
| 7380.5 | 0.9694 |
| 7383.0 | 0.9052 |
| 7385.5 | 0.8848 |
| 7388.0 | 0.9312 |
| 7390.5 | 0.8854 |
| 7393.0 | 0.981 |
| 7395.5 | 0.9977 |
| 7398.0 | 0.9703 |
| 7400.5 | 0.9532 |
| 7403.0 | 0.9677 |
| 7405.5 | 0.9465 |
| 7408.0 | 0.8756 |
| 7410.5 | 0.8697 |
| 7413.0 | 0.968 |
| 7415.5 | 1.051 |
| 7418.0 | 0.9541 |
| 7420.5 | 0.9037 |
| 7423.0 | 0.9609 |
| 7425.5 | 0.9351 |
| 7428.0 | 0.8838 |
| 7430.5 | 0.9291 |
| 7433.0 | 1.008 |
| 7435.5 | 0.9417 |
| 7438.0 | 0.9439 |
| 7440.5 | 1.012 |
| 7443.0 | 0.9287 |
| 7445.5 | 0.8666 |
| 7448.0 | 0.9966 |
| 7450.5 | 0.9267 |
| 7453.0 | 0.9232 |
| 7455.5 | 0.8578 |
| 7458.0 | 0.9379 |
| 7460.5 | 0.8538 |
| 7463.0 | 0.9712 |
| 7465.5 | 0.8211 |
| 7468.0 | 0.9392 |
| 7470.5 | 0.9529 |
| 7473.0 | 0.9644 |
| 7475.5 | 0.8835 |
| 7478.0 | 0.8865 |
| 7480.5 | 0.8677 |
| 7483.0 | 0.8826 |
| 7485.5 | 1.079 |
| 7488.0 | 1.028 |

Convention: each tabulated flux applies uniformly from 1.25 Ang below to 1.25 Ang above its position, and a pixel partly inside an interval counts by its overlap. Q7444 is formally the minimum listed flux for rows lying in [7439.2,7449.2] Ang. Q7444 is 0.8666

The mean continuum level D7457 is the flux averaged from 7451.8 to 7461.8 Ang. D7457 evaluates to 0.893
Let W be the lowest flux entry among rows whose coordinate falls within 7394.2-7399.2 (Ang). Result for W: 0.9703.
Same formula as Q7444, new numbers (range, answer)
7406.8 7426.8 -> 0.8697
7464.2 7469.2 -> 0.8211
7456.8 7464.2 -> 0.8538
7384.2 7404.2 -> 0.8848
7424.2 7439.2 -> 0.8838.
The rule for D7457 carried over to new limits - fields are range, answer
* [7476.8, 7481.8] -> 0.877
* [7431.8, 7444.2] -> 0.967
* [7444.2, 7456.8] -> 0.914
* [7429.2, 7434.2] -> 0.967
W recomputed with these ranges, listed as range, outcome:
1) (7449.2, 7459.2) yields 0.8578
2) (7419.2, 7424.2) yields 0.9037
